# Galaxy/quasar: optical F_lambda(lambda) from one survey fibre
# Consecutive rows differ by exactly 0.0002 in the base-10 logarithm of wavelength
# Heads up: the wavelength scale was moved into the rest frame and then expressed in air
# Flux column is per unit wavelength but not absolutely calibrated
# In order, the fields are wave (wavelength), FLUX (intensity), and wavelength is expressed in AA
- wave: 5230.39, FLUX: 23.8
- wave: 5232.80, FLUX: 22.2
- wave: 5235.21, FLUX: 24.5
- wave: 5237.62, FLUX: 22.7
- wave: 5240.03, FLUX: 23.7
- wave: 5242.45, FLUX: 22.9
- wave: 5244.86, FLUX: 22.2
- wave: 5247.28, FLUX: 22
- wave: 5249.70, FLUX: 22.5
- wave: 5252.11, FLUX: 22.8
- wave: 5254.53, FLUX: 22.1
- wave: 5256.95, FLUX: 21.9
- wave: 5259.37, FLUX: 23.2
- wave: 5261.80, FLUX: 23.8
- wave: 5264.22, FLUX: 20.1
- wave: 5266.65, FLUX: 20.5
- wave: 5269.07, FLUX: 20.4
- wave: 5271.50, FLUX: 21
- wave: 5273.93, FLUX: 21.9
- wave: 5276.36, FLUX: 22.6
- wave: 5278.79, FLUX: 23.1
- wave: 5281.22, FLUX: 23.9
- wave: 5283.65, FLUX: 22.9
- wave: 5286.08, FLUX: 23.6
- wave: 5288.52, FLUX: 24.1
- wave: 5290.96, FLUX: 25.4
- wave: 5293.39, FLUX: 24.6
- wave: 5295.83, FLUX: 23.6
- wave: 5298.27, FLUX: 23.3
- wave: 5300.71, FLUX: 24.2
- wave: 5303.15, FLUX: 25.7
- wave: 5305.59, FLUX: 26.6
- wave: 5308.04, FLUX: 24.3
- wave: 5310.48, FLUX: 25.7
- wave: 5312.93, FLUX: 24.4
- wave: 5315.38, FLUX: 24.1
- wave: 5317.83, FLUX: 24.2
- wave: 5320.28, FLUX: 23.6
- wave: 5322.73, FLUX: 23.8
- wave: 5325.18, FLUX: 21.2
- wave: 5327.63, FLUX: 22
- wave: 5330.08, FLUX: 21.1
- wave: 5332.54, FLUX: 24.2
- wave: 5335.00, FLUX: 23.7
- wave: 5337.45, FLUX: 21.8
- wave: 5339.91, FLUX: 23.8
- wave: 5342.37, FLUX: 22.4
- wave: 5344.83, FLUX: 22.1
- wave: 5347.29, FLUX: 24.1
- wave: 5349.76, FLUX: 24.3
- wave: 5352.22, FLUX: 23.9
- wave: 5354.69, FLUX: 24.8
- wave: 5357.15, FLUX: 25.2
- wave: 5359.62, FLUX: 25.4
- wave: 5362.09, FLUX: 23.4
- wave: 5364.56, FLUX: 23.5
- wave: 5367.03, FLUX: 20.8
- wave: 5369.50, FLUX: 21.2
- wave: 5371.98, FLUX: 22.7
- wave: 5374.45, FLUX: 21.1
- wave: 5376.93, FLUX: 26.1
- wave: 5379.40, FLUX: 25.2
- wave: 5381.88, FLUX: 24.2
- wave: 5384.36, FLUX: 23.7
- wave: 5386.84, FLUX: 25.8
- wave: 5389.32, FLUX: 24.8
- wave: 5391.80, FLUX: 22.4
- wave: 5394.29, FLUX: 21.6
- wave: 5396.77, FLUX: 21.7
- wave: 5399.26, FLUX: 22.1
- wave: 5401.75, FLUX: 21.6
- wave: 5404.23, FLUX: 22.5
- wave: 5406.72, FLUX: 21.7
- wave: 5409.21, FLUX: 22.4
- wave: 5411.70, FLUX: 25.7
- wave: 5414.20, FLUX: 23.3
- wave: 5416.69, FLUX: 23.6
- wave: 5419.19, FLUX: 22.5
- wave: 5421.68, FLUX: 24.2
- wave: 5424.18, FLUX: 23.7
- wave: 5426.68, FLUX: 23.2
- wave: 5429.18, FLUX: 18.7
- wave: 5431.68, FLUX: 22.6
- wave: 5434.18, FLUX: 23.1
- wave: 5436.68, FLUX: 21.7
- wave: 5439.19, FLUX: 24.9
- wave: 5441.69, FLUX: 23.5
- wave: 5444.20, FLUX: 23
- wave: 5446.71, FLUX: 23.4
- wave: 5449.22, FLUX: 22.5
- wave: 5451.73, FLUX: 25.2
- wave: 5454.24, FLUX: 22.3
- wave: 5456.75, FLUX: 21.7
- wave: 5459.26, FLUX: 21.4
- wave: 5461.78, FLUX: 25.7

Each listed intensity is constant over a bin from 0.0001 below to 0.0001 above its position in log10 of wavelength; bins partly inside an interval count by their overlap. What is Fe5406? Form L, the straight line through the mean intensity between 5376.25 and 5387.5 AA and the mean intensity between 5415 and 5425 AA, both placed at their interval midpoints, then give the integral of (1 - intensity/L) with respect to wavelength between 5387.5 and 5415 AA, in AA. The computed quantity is 1.61 AA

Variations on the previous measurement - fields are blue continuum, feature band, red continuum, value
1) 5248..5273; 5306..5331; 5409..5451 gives -1.47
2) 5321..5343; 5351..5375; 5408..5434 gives -0.48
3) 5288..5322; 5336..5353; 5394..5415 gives 0.40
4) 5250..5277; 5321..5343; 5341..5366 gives 0.66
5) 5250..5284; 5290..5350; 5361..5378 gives -3.61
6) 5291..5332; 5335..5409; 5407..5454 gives 0.94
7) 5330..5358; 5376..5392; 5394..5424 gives -1.13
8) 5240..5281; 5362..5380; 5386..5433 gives -0.20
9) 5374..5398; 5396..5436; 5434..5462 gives 1.33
